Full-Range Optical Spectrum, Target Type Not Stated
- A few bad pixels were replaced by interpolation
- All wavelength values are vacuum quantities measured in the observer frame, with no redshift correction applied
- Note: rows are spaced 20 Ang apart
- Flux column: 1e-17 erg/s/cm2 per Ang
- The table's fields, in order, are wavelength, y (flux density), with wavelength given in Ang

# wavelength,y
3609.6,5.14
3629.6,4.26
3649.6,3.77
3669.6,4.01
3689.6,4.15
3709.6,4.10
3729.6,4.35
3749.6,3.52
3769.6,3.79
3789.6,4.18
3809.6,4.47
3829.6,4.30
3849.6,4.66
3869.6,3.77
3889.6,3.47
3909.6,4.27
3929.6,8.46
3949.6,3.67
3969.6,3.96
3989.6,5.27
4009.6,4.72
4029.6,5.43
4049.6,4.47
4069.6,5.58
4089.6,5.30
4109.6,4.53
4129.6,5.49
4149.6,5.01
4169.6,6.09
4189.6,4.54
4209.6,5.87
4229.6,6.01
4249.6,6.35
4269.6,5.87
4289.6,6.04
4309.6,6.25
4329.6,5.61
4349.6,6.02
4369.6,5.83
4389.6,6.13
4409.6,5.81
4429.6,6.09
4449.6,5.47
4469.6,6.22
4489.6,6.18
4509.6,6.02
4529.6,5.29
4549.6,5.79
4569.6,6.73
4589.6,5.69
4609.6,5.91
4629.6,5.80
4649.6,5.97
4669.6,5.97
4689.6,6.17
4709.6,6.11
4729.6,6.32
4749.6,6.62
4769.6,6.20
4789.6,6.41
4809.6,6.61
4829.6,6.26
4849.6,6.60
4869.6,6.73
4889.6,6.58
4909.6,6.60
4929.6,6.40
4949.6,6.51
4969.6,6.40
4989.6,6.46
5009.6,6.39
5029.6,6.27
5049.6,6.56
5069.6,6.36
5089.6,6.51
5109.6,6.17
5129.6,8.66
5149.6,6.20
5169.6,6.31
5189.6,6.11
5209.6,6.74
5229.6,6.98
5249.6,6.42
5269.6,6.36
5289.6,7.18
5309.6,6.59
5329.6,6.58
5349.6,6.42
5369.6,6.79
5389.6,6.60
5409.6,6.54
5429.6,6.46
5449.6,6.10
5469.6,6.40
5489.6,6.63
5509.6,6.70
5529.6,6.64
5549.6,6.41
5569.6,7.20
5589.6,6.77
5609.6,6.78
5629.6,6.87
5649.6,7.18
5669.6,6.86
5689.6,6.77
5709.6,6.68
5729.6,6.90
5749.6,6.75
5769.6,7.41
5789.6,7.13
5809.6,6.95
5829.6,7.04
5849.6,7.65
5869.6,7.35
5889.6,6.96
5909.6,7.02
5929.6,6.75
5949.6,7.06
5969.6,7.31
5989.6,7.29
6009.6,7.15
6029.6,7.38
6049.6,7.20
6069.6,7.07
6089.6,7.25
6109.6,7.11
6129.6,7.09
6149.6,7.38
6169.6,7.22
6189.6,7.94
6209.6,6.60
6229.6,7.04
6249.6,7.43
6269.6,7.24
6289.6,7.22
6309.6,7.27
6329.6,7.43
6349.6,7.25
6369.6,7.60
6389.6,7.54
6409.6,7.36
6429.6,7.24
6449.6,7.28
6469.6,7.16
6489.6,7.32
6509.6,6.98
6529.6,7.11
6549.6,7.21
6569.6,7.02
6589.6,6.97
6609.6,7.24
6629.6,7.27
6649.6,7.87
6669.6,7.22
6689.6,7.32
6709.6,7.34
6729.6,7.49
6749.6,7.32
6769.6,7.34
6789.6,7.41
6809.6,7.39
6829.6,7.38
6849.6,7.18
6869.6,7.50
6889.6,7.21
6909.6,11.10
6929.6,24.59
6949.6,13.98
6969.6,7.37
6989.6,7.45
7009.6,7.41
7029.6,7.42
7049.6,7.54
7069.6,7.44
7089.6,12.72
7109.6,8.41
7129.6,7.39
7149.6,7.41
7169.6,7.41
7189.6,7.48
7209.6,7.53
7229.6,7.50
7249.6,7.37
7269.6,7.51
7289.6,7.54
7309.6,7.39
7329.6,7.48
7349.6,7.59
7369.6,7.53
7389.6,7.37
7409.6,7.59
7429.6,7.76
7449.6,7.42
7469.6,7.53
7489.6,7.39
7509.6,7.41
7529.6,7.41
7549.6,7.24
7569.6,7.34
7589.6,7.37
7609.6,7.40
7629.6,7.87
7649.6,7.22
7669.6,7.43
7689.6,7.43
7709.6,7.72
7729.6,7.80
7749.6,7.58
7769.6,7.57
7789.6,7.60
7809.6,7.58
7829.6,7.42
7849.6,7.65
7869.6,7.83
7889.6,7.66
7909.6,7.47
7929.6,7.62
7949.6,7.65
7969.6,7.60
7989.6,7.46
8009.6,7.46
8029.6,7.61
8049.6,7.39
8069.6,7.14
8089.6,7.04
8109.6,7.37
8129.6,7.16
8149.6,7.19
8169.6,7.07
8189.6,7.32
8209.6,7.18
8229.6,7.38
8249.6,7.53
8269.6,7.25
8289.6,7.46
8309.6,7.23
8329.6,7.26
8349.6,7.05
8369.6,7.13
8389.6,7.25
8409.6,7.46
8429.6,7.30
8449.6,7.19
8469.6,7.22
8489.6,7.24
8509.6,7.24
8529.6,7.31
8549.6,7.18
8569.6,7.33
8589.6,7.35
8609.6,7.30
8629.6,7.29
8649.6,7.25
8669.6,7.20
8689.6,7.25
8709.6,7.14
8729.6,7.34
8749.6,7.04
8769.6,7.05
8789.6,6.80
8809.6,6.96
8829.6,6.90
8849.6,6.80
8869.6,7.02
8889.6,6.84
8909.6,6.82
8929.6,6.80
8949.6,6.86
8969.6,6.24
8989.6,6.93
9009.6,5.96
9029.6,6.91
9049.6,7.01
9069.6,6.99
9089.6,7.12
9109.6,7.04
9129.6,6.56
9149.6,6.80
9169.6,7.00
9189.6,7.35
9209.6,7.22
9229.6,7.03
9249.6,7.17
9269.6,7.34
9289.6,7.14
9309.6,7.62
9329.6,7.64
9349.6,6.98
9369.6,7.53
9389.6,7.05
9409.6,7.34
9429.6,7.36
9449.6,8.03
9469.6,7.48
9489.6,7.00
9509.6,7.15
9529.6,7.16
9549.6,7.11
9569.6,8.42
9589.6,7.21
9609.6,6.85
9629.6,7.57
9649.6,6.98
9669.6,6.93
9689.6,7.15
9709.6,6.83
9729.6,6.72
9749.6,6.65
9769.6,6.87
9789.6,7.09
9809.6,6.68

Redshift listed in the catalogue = 0.05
